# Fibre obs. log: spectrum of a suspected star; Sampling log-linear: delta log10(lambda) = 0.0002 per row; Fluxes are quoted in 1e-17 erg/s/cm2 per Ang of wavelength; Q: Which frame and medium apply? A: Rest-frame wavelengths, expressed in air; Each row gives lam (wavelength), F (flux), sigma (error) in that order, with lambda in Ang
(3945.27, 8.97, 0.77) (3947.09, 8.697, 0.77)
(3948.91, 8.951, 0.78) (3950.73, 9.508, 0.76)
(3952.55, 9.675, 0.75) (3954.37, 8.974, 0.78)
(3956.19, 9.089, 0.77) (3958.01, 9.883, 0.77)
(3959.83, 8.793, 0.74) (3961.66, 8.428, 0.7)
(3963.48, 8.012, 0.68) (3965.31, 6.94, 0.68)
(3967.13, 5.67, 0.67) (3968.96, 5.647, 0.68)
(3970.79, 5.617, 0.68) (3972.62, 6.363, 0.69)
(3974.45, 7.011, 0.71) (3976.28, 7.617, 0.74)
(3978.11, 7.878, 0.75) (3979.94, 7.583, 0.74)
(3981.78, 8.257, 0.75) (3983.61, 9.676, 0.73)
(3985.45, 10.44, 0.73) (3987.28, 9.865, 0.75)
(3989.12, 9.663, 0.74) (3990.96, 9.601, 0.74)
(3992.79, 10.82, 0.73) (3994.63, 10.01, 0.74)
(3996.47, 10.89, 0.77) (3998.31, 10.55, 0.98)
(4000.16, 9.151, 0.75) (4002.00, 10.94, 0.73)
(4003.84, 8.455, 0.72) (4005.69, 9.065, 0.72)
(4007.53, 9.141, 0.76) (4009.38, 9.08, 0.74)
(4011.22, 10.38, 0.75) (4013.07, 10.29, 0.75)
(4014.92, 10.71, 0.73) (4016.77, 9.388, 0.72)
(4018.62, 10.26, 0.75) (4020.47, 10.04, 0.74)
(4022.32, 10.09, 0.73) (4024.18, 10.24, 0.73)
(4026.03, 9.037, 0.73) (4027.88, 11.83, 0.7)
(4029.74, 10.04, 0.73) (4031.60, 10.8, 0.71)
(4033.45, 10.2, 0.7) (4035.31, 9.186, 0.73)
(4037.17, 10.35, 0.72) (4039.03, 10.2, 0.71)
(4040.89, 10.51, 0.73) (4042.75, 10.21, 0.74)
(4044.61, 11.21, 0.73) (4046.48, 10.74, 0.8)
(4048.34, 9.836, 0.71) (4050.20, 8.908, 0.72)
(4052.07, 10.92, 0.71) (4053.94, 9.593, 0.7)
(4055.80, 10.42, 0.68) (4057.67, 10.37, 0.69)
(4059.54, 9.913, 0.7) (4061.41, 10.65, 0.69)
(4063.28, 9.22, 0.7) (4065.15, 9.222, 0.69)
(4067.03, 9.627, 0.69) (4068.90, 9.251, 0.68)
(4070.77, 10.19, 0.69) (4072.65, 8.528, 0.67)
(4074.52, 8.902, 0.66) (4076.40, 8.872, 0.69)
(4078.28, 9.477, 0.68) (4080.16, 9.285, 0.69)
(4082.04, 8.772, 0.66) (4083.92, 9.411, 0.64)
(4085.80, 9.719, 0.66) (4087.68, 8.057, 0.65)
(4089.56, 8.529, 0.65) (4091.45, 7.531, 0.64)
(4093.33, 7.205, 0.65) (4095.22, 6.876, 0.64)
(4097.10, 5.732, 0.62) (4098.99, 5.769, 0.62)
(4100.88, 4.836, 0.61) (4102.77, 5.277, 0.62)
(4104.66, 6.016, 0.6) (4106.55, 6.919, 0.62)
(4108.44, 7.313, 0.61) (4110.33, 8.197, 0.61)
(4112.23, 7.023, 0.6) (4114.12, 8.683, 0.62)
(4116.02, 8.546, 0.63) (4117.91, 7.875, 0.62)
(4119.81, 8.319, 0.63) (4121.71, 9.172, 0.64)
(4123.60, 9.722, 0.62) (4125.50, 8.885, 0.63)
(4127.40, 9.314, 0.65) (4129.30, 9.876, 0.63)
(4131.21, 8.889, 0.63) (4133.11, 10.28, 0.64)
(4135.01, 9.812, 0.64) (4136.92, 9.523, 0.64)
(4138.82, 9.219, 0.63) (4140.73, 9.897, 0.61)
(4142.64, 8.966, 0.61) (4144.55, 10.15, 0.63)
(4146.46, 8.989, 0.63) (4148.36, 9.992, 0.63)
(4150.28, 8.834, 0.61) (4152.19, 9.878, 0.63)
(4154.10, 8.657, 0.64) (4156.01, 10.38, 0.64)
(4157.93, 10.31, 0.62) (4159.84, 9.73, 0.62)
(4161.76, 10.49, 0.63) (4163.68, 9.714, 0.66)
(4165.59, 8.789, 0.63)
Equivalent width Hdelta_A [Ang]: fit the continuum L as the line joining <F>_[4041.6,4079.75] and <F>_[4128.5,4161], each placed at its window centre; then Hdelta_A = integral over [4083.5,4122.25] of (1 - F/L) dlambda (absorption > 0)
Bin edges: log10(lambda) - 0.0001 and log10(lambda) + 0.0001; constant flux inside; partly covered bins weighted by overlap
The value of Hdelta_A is 9.1 Ang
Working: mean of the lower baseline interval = 9.8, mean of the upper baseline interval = 9.61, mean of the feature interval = 7.43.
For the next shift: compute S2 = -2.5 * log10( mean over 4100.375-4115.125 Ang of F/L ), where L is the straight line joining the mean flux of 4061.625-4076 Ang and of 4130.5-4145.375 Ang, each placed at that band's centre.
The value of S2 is 0.35 mag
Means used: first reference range 9.33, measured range 6.85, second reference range 9.6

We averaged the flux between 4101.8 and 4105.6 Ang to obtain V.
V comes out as 5.64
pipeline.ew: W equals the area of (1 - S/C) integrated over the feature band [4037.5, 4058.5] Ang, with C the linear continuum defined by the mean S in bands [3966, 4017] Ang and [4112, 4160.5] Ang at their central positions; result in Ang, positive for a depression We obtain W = -2.8 Ang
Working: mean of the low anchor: 8.91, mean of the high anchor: 9.3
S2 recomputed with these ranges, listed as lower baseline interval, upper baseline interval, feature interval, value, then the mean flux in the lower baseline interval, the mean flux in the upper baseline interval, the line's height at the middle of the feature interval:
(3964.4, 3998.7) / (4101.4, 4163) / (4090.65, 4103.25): 0.38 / 8.4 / 8.89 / 8.77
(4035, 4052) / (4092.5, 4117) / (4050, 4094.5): -0.08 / 10.2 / 6.8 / 8.61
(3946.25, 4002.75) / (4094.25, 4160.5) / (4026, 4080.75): -0.16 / 8.71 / 8.51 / 8.61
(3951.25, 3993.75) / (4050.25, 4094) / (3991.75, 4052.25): -0.15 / 8.34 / 9.29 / 8.81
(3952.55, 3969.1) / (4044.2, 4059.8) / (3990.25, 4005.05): -0.12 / 8.14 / 10.2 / 8.97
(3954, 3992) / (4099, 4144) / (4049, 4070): -0.19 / 8.14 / 8.34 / 8.26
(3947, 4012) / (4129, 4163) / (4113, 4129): 0.08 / 8.79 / 9.65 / 9.52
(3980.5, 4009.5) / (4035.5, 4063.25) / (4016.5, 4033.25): -0.03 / 9.71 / 10.2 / 9.99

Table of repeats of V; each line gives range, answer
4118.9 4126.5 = 9.04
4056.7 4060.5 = 10.1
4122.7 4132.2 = 9.34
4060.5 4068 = 9.67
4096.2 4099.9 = 5.75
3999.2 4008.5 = 9.35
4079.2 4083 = 9.03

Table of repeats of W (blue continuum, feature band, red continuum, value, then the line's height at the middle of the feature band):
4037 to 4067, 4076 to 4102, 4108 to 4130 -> 4.15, 9.28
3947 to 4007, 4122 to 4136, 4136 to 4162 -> -0.01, 9.52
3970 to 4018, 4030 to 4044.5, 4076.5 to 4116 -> -2.98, 8.51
